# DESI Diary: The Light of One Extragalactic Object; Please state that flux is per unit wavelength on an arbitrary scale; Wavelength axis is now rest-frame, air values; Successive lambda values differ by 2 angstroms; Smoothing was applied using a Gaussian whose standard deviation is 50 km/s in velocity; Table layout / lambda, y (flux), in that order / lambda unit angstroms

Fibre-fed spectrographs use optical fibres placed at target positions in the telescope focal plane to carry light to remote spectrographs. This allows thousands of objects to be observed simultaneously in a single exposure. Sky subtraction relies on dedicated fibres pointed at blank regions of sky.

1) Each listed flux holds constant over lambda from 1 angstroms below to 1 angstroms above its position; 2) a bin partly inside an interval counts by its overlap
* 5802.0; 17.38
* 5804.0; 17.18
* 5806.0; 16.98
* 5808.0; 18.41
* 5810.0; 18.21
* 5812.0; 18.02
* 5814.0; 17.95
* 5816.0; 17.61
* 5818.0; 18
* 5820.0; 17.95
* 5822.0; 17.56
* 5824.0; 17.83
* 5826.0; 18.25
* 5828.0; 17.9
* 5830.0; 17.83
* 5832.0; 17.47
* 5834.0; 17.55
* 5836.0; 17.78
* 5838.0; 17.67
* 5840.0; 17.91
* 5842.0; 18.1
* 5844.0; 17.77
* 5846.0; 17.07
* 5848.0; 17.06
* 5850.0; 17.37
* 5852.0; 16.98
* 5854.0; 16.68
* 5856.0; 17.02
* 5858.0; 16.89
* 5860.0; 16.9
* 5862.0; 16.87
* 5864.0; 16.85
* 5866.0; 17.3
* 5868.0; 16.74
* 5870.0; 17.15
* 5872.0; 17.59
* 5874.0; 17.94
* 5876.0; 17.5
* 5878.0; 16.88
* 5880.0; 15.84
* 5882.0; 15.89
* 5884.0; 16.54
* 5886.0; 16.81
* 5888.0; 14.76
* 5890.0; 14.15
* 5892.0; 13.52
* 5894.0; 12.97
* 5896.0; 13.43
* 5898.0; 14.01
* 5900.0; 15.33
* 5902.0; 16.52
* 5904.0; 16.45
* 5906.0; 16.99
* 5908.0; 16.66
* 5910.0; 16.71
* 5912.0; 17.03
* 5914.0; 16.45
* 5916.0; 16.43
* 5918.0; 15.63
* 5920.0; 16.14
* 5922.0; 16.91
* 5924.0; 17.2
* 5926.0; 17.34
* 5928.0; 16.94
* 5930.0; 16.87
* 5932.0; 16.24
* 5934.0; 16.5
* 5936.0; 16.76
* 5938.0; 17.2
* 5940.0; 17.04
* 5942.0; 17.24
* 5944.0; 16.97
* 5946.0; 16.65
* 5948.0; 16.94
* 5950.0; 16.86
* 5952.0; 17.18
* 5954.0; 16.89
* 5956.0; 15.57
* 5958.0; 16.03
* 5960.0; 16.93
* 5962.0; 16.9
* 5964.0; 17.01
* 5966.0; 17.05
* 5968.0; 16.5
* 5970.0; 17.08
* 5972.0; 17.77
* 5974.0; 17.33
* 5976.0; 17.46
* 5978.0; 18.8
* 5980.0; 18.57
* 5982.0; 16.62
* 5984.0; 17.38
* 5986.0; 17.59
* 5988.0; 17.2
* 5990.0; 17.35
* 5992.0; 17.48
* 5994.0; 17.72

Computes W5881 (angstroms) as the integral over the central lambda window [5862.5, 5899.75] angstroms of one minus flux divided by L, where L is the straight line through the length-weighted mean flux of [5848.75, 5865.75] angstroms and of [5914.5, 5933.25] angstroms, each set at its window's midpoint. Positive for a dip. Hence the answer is 2.13 angstroms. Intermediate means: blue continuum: 17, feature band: 15.9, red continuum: 16.6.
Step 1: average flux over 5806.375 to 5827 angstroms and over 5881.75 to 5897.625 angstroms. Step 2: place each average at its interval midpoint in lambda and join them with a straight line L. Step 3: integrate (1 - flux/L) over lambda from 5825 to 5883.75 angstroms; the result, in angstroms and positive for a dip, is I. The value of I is -3.7 angstroms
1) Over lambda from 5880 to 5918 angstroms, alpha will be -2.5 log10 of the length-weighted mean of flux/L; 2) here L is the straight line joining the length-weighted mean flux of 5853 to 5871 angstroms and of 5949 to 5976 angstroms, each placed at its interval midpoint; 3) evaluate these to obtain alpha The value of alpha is 0.088 mag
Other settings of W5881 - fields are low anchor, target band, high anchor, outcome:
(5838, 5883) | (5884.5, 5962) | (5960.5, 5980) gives 4.7 angstroms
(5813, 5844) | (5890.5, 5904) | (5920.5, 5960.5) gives 2.2 angstroms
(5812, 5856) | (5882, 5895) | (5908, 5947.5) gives 1.7 angstroms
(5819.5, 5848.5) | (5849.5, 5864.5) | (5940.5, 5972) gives 0.5 angstroms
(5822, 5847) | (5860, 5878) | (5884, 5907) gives -1.1 angstroms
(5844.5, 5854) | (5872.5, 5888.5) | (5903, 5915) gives 0.3 angstroms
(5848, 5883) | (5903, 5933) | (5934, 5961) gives 0.3 angstroms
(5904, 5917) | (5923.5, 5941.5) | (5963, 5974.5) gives -0.1 angstroms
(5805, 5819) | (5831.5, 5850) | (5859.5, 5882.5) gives -0.2 angstroms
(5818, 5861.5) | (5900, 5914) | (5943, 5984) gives 0.5 angstroms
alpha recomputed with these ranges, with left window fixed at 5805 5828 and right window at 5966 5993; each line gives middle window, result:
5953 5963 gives 0.07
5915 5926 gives 0.07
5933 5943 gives 0.04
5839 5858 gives 0.03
